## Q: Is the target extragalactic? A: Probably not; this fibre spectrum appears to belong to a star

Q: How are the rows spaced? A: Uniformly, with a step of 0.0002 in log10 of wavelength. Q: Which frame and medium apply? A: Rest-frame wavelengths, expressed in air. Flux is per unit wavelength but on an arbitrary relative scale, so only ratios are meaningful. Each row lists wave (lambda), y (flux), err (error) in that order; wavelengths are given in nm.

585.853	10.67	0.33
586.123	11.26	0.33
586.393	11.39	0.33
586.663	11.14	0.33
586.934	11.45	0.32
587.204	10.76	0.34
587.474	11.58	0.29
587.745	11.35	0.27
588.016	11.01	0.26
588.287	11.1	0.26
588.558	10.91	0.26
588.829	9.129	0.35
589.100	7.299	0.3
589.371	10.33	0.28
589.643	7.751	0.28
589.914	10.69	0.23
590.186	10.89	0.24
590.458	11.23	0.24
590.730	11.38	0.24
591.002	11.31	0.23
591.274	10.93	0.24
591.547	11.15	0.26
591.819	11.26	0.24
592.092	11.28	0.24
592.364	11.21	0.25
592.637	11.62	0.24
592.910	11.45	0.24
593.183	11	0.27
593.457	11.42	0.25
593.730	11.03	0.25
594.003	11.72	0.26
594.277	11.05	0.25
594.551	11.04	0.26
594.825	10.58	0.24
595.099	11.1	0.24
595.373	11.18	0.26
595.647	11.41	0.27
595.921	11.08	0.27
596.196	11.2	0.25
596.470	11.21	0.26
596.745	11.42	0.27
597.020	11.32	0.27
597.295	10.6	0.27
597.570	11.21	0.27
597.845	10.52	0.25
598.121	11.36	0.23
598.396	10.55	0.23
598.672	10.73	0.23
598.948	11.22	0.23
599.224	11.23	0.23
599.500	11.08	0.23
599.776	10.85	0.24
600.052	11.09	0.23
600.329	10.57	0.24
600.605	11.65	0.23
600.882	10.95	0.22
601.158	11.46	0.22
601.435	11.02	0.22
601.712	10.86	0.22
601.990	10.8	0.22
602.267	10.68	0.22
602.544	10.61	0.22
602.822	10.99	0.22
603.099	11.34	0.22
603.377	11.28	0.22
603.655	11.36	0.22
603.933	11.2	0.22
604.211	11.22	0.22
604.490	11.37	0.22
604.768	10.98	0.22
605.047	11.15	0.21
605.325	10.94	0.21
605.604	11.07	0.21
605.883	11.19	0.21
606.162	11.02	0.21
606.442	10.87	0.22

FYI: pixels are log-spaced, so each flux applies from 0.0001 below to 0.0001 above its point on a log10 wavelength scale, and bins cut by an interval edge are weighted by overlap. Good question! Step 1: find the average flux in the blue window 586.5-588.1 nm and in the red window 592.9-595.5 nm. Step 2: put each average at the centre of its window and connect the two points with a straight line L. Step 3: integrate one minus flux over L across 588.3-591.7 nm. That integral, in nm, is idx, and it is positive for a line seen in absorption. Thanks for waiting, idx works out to 0.27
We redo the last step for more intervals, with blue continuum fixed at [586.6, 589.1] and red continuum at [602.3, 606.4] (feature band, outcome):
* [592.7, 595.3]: -0.071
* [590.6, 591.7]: -0.039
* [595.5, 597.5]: -0.046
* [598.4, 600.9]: -0.005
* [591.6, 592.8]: -0.056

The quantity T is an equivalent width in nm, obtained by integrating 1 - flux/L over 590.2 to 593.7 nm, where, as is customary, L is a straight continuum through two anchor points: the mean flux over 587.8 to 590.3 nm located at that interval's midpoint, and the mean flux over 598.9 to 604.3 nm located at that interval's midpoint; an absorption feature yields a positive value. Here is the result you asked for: -0.36 nm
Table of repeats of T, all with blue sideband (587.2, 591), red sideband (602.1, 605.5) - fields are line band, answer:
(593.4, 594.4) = -0.06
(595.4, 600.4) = -0.11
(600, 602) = -0.02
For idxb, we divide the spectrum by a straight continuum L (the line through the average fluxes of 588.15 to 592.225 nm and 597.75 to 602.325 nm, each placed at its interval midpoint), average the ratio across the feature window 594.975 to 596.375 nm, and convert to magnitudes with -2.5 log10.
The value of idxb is -0.05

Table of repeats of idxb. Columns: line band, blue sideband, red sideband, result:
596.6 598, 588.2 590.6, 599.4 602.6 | -0.04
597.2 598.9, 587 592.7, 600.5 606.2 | 0.01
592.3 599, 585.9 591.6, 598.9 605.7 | -0.03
